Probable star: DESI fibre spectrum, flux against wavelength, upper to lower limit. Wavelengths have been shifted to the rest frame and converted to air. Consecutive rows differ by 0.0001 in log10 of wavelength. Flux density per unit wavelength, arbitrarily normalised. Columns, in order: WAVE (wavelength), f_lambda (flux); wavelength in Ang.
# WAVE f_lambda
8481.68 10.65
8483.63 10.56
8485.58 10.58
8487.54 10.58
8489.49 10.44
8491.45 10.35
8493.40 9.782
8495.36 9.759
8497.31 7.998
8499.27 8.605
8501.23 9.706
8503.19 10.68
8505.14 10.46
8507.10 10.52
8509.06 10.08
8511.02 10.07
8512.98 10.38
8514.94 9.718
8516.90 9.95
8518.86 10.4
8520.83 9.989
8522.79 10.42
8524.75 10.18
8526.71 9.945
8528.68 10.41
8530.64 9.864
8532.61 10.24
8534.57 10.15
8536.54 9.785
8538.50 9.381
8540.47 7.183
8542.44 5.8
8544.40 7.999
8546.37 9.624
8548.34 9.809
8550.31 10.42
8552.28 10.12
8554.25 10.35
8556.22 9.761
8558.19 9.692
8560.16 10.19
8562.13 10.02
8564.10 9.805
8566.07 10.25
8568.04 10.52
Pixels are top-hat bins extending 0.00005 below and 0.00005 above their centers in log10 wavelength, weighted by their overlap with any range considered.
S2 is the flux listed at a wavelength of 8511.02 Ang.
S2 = 10.07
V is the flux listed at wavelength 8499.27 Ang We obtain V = 8.605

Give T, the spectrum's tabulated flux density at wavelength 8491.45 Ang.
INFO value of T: 10.35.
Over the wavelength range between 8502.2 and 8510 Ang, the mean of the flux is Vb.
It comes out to 10.4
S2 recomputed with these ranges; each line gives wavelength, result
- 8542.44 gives 5.8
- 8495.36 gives 9.759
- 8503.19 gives 10.68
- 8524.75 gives 10.18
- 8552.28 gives 10.12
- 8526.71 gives 9.945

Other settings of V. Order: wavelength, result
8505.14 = 10.46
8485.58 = 10.58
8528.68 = 10.41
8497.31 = 7.998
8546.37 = 9.624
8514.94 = 9.718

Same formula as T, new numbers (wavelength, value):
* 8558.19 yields 9.692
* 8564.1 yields 9.805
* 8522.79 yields 10.42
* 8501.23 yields 9.706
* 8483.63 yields 10.56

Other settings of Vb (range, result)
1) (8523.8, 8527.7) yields 10.1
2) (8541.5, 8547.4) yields 7.84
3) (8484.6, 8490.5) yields 10.5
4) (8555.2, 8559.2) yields 9.74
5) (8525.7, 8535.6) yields 10.1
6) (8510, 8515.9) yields 10.1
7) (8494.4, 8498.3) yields 8.88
